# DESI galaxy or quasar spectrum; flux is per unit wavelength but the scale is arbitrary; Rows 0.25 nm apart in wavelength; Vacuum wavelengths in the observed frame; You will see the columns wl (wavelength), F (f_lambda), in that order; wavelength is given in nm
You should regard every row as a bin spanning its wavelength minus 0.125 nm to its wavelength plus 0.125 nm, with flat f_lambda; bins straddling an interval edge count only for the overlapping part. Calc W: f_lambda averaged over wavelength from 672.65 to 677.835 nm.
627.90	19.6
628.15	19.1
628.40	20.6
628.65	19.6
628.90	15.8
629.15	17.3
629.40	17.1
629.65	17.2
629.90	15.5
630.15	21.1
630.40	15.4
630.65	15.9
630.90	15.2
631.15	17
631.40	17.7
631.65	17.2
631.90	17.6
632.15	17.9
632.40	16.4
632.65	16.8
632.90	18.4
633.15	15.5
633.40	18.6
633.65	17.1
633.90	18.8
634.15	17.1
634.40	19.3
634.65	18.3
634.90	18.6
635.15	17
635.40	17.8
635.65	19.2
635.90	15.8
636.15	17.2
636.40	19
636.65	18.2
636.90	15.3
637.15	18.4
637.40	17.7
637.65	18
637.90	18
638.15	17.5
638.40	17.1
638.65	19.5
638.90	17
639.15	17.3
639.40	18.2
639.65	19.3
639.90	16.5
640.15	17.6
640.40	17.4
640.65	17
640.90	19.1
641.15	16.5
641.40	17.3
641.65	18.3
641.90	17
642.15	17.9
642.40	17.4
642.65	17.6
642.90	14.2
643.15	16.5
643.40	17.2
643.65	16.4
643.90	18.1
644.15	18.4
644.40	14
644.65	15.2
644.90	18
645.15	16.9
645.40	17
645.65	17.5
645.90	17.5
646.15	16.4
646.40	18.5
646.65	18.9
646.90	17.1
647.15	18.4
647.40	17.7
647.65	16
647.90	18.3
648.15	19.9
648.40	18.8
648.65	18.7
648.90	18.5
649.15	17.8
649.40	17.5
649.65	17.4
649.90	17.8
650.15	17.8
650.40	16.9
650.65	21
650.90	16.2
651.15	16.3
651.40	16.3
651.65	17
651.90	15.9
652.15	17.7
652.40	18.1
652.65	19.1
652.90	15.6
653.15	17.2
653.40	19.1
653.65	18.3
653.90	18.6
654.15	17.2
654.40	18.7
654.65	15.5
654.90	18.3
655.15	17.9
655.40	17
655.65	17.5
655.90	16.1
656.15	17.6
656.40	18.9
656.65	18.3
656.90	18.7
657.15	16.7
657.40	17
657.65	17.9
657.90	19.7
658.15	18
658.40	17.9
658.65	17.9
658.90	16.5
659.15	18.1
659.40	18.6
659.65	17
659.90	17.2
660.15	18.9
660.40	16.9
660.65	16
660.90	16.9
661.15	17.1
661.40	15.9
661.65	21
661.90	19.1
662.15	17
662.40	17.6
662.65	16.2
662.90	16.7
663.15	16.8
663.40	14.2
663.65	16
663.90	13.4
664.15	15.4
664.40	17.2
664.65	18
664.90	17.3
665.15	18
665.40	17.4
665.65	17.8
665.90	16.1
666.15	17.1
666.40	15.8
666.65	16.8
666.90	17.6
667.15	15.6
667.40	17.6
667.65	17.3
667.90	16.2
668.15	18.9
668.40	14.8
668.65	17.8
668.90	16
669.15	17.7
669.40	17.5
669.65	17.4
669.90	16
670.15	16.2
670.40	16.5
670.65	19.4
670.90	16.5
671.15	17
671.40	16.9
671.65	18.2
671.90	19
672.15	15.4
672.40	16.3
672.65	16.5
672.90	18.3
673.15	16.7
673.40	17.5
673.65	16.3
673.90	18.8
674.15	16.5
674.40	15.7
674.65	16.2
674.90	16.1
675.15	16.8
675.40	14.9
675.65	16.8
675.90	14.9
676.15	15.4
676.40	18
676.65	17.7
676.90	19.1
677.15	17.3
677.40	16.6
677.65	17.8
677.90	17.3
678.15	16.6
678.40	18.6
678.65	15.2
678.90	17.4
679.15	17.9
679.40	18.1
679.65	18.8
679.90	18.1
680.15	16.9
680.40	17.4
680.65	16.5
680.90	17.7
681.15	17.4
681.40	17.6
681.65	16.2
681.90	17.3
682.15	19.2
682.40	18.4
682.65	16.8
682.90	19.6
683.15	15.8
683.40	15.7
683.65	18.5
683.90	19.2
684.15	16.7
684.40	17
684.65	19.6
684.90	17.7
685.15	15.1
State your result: 16.9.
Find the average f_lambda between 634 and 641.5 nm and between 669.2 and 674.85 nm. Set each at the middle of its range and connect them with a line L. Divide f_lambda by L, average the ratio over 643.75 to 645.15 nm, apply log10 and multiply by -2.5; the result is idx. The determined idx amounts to 0.05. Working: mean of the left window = 17.7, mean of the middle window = 16.7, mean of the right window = 17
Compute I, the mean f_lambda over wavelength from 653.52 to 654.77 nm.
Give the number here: 17.7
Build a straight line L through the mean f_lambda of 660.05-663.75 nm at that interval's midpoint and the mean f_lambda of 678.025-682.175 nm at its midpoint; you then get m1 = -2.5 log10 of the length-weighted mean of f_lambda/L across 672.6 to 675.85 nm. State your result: 0.04 mag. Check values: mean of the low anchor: 17.1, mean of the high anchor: 17.4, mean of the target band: 16.7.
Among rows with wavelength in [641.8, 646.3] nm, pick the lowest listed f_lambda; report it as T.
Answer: 14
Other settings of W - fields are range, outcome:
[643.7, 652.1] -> 17.5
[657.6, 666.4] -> 17.2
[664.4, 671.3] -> 17.1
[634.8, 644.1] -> 17.5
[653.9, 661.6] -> 17.6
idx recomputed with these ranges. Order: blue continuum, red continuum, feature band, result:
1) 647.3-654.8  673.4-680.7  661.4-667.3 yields 0.03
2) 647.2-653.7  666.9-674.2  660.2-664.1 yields 0.04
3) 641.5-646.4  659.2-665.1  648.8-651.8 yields -0.03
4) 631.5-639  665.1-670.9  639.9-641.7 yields 0.00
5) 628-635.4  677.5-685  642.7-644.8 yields 0.08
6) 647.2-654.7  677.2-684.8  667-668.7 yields 0.05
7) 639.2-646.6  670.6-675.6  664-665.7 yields -0.01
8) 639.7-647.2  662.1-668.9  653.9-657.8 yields -0.04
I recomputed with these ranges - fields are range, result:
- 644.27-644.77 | 14.6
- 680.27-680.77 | 17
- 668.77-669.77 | 17.2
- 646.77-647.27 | 17.8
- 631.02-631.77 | 17.3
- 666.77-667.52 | 16.9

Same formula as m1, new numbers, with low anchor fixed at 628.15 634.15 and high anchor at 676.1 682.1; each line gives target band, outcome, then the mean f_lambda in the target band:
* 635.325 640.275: -0.02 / 17.7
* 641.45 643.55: 0.02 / 17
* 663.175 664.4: 0.15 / 15.2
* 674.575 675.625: 0.09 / 16.1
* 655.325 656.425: 0.01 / 17.3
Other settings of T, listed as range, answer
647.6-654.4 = 15.6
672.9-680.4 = 14.9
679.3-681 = 16.5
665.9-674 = 14.8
